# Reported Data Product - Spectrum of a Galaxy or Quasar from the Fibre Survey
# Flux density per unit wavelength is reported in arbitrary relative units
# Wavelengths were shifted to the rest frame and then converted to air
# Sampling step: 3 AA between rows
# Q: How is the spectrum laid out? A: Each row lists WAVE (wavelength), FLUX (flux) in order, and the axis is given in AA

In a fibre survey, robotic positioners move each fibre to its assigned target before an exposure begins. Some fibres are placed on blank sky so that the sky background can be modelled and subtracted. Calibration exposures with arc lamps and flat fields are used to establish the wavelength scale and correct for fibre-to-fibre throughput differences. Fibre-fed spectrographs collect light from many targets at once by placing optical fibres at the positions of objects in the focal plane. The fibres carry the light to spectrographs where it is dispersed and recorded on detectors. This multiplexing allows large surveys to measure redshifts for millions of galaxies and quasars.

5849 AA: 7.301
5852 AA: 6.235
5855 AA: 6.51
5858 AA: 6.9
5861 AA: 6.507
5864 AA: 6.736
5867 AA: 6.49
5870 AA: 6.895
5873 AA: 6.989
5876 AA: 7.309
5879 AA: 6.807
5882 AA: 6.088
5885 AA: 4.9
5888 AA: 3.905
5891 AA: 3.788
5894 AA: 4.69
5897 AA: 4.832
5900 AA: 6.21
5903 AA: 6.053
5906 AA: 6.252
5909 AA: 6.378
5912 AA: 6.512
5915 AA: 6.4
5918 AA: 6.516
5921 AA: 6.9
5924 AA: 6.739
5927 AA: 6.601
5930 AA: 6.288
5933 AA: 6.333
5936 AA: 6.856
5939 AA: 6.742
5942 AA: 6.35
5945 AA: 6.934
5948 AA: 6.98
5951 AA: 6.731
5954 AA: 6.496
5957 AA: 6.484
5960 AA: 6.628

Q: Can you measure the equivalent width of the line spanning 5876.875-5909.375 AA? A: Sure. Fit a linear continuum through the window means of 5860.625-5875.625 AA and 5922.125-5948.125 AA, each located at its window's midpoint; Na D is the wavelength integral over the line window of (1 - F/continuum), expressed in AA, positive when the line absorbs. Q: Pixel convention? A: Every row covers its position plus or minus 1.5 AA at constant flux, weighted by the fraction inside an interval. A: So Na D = 6.17 AA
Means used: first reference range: 6.78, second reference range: 6.63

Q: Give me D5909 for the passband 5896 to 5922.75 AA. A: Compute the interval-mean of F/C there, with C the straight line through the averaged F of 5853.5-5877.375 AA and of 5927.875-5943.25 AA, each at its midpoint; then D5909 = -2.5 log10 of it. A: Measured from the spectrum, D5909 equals 0.06 mag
